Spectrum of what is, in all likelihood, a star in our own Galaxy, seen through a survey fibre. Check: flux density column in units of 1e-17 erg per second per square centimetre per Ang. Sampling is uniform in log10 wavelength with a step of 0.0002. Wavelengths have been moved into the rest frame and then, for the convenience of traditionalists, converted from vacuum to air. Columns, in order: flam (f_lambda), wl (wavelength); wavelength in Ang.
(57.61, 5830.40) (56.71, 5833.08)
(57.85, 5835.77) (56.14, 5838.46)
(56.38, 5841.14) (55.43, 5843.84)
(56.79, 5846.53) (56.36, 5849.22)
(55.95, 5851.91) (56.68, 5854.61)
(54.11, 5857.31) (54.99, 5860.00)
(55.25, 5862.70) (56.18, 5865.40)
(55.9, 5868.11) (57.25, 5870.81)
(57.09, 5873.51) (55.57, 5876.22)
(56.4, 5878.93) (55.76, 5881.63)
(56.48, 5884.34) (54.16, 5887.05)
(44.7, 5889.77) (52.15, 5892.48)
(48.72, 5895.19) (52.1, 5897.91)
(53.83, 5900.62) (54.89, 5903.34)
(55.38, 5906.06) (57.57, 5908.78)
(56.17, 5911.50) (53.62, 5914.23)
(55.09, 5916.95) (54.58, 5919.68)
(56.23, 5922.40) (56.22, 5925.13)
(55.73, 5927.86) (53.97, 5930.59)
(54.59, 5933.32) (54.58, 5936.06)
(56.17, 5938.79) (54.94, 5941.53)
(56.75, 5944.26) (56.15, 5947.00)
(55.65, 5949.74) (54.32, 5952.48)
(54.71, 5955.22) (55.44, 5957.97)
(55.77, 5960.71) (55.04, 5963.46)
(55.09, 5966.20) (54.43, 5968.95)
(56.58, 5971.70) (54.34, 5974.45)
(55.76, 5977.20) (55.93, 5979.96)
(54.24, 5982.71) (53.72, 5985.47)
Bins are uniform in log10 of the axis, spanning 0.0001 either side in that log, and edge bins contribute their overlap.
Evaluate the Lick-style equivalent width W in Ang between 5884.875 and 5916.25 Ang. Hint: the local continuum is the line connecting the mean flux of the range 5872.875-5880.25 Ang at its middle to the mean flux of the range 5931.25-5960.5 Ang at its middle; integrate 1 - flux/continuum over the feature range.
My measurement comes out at 1.5 Ang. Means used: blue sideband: 56.2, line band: 53.2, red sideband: 55.3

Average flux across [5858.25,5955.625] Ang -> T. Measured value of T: 54.8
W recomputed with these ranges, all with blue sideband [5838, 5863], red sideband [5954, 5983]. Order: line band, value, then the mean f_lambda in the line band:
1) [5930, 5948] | 0.0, 55.3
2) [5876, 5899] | 1.2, 52.8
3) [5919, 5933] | 0.0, 55.4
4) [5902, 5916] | 0.0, 55.5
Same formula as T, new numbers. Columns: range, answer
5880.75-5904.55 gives 52.4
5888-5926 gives 53.6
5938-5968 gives 55.4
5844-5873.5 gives 56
